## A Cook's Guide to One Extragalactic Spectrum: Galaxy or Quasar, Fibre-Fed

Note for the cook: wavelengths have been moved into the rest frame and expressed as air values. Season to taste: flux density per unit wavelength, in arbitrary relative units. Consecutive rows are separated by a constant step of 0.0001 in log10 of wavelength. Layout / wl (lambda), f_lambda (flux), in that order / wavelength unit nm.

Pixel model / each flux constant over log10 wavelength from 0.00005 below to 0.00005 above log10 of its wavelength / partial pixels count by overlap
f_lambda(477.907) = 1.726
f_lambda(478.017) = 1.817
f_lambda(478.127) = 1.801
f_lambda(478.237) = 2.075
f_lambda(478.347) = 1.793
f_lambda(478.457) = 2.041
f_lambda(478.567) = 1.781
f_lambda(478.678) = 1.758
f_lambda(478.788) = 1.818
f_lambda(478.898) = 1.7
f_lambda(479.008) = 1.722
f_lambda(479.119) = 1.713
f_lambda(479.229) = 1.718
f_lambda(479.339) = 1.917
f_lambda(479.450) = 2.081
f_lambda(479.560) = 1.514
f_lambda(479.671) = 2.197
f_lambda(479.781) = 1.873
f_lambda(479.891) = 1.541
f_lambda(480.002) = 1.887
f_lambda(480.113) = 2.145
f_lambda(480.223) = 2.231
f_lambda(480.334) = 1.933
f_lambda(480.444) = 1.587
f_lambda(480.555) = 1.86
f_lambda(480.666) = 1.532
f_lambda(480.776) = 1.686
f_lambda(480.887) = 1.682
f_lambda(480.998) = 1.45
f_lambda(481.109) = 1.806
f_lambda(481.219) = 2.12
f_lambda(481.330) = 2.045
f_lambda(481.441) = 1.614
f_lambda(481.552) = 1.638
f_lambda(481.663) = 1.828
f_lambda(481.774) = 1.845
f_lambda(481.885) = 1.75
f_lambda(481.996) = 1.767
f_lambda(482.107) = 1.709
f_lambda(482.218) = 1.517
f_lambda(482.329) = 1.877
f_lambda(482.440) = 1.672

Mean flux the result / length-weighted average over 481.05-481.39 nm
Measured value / 1.98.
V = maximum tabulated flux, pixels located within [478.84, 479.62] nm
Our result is 2.081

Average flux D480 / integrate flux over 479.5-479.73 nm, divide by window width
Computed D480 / 1.86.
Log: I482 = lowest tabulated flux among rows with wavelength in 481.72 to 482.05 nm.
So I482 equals 1.75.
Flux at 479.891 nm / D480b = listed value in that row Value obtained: 1.541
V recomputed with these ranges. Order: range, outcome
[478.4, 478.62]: 2.041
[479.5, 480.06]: 2.197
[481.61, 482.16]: 1.845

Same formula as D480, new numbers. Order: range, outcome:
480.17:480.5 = 1.91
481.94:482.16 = 1.74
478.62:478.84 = 1.78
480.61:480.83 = 1.61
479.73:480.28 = 1.93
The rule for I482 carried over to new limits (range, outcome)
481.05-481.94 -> 1.614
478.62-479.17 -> 1.7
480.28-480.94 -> 1.532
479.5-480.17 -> 1.514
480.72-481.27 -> 1.45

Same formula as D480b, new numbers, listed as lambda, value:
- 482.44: 1.672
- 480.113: 2.145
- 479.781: 1.873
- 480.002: 1.887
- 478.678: 1.758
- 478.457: 2.041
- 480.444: 1.587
